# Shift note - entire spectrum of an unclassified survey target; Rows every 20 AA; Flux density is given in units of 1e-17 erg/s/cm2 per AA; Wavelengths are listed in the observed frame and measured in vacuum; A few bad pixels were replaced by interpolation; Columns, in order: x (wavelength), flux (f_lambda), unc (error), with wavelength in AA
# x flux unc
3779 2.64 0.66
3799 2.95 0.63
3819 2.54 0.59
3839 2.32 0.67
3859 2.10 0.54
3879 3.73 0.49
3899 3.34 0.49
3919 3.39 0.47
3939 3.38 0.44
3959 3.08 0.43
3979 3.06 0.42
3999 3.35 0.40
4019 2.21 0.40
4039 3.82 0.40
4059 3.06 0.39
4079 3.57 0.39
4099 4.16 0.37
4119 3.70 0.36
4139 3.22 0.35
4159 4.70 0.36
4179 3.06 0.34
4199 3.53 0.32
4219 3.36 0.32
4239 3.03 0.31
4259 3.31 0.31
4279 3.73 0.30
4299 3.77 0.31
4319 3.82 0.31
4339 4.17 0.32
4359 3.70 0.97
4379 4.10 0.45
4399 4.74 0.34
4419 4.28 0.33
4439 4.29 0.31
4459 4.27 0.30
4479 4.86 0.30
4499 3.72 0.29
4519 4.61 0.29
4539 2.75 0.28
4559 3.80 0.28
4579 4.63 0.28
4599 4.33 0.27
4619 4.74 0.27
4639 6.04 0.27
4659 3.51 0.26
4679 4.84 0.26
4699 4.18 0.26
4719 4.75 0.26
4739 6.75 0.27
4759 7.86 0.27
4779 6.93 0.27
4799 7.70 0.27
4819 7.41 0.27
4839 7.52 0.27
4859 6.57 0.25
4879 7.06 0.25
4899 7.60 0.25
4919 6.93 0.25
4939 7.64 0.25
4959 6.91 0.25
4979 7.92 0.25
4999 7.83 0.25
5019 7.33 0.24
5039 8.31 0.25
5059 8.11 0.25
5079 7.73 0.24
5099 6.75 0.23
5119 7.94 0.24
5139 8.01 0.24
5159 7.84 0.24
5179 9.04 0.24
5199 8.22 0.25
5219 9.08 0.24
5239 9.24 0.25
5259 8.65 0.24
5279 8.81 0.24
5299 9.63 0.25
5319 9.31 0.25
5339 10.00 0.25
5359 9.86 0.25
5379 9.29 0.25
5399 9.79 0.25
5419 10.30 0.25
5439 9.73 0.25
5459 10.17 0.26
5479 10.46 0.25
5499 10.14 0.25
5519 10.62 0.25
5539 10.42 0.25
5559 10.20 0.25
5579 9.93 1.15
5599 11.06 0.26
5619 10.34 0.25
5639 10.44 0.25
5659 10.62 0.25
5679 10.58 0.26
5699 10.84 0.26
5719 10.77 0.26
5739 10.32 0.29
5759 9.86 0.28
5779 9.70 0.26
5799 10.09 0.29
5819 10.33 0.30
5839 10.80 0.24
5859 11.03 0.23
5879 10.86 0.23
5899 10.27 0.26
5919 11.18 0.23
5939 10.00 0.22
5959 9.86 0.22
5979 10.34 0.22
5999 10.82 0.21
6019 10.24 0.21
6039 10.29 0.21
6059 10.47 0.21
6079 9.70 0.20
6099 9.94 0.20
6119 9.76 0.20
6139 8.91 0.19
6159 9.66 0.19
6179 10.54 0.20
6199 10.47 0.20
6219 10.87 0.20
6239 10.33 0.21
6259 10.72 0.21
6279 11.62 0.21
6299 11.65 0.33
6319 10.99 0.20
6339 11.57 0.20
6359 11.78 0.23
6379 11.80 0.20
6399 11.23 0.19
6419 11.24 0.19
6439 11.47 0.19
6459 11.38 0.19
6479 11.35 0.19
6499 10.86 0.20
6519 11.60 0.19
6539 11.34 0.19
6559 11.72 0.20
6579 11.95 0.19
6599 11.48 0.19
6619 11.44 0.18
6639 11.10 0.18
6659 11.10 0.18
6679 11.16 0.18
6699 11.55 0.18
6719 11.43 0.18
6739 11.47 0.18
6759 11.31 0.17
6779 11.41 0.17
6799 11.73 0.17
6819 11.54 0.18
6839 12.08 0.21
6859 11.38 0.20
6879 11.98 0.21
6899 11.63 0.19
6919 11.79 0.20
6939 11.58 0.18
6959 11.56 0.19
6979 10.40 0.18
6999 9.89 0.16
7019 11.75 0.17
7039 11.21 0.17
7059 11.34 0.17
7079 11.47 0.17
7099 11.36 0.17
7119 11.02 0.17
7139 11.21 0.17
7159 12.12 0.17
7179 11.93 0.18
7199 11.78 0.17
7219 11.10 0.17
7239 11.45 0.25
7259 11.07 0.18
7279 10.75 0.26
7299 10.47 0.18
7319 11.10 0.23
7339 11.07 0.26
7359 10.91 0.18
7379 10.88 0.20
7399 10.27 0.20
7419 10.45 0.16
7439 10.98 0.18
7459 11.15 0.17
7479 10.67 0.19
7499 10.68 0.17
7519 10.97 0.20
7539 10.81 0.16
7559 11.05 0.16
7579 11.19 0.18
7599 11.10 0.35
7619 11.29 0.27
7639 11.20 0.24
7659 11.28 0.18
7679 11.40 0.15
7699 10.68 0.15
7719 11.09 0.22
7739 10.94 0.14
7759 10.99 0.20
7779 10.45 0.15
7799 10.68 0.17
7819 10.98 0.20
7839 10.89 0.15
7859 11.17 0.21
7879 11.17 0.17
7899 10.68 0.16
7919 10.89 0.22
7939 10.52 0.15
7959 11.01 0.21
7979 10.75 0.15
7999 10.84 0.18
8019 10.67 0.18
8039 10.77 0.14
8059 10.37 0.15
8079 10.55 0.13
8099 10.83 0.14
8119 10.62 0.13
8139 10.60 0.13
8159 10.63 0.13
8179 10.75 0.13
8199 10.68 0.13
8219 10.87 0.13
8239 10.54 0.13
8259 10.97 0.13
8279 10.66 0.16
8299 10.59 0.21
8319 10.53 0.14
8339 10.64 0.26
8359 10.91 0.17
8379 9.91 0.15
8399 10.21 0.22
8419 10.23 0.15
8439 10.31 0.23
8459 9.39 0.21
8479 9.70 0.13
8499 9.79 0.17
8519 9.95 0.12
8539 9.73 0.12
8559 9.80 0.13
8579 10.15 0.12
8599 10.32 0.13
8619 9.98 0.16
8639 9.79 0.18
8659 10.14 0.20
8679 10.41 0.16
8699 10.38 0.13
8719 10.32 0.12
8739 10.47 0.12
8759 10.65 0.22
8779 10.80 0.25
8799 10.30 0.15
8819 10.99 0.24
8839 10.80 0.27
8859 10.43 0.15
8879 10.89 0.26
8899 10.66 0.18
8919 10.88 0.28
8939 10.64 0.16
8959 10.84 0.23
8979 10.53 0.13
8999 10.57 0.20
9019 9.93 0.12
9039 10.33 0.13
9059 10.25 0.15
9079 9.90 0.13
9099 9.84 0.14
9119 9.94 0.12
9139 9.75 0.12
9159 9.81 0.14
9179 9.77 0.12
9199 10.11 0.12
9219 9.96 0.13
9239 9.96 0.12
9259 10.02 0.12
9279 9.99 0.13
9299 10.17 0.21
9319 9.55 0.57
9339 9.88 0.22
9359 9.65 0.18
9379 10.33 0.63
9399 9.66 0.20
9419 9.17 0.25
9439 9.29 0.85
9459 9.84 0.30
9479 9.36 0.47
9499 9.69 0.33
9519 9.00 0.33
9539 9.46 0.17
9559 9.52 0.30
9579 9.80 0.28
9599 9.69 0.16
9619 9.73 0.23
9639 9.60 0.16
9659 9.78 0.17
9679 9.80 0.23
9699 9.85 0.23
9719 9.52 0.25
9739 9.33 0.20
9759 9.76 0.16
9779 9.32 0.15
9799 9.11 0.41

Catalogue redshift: 0.186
